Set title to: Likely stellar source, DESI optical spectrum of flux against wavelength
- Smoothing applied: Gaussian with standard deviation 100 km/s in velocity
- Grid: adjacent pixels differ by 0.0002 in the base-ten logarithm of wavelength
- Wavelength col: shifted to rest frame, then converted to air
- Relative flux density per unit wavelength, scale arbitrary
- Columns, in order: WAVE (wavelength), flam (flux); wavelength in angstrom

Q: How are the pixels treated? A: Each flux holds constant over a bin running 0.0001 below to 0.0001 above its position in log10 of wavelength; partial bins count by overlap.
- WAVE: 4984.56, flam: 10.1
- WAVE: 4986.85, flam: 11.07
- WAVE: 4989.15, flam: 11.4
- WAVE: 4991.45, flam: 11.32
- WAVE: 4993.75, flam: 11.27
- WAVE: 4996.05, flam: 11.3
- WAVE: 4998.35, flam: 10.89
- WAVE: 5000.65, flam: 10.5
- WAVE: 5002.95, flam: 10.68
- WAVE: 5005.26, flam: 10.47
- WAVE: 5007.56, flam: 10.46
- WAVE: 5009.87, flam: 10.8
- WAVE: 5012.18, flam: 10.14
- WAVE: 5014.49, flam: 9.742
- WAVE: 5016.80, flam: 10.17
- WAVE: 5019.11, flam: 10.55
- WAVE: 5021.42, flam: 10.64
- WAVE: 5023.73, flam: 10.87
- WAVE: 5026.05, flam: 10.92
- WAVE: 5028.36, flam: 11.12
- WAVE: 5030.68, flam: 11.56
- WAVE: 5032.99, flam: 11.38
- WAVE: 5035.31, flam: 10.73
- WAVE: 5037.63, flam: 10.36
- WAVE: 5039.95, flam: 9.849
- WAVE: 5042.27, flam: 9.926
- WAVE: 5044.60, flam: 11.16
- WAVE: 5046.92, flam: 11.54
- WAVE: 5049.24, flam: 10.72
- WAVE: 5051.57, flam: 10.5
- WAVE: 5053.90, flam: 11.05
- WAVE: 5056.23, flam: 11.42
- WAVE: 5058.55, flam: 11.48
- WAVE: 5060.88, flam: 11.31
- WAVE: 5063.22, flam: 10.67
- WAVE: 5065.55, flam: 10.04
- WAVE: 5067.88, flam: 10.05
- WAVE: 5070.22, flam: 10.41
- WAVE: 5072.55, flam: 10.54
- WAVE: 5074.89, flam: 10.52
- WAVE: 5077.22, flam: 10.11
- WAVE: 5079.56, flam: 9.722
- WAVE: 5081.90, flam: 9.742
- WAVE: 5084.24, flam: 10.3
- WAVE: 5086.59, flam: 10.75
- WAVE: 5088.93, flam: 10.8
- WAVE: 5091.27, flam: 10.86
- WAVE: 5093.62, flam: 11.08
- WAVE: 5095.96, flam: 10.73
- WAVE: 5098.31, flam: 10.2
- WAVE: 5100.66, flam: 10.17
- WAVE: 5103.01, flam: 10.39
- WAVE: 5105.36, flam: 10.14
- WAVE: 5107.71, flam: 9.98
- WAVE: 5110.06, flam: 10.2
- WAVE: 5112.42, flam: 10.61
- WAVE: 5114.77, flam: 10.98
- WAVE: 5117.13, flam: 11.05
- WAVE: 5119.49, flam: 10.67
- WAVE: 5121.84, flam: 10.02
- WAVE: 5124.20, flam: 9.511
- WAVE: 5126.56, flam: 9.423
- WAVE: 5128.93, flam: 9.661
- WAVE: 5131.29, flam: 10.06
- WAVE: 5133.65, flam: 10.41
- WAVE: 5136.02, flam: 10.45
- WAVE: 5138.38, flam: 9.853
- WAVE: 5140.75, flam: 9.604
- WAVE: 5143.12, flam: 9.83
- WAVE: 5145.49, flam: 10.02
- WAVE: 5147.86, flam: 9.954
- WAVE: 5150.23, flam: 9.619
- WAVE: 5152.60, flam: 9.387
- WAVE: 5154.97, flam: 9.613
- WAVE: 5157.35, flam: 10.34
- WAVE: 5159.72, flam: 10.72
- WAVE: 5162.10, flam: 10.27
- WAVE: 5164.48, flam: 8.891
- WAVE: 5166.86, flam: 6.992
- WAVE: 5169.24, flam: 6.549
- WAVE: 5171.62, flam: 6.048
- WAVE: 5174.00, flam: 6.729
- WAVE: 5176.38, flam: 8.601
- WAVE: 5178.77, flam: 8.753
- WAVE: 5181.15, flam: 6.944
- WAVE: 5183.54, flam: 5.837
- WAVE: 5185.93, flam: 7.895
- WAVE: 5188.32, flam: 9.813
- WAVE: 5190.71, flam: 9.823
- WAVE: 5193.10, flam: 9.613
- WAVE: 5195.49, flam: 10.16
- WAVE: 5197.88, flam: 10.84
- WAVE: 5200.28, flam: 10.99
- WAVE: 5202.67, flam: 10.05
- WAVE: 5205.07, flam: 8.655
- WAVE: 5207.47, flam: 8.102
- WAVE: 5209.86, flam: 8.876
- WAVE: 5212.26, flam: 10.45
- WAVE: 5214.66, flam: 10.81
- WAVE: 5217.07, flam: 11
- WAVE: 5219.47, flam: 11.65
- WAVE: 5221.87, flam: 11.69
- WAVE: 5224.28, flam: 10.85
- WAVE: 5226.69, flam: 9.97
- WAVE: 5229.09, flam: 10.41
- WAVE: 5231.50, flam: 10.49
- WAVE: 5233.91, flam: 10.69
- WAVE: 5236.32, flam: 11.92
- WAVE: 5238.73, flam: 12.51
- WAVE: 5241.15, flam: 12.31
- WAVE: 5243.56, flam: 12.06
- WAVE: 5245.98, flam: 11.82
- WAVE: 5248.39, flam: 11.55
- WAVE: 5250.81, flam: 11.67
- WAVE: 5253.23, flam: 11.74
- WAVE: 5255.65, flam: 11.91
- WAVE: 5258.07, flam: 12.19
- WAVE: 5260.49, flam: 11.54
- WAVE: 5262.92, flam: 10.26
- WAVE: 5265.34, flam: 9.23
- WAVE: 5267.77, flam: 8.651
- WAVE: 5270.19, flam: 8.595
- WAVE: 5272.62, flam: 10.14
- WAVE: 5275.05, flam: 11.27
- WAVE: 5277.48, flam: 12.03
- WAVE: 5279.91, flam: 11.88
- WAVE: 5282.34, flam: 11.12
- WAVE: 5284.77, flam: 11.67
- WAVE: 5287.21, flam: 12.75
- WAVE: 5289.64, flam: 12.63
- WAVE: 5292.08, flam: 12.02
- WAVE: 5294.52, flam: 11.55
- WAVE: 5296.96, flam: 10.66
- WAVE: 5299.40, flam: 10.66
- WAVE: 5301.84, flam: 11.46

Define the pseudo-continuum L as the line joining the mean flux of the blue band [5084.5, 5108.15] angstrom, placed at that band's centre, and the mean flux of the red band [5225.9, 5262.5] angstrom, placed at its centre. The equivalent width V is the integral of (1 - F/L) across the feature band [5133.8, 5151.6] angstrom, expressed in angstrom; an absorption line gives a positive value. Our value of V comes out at 1.5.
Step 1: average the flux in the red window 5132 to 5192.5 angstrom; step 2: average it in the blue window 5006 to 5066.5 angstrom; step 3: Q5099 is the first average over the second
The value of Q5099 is 0.83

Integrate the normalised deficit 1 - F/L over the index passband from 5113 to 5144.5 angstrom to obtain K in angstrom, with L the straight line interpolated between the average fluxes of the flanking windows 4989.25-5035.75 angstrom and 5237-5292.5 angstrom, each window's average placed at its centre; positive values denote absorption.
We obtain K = 2.7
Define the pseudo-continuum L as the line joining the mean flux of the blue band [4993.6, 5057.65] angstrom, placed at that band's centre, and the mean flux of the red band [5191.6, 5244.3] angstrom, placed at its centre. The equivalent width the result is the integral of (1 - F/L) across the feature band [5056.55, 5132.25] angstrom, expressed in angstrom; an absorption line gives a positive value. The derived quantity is 2.2 angstrom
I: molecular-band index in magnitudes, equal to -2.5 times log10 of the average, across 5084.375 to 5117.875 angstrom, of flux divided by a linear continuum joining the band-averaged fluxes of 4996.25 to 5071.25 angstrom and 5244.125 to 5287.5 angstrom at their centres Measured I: 0.03 mag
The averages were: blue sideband 10.7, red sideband 11.1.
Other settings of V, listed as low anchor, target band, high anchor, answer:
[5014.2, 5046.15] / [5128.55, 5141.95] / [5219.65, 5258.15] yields 1.3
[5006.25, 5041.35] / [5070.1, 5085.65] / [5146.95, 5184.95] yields -0.6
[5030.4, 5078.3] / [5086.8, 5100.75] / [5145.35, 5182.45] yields -1.0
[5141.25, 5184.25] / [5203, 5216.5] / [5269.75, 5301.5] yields 0.3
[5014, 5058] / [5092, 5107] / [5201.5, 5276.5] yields 0.4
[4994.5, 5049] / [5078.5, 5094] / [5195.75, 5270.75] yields 0.4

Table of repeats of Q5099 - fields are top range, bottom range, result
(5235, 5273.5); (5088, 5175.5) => 1.14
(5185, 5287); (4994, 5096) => 1.01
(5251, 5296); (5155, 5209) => 1.27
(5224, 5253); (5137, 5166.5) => 1.17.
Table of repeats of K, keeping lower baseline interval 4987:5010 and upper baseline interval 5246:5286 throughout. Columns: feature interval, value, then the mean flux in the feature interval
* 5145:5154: 1.0 angstrom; 9.73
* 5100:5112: 0.8 angstrom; 10.2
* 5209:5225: 0.3 angstrom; 10.8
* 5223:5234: 0.5 angstrom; 10.5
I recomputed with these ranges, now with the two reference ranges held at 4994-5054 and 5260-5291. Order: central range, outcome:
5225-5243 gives -0.03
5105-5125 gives 0.04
